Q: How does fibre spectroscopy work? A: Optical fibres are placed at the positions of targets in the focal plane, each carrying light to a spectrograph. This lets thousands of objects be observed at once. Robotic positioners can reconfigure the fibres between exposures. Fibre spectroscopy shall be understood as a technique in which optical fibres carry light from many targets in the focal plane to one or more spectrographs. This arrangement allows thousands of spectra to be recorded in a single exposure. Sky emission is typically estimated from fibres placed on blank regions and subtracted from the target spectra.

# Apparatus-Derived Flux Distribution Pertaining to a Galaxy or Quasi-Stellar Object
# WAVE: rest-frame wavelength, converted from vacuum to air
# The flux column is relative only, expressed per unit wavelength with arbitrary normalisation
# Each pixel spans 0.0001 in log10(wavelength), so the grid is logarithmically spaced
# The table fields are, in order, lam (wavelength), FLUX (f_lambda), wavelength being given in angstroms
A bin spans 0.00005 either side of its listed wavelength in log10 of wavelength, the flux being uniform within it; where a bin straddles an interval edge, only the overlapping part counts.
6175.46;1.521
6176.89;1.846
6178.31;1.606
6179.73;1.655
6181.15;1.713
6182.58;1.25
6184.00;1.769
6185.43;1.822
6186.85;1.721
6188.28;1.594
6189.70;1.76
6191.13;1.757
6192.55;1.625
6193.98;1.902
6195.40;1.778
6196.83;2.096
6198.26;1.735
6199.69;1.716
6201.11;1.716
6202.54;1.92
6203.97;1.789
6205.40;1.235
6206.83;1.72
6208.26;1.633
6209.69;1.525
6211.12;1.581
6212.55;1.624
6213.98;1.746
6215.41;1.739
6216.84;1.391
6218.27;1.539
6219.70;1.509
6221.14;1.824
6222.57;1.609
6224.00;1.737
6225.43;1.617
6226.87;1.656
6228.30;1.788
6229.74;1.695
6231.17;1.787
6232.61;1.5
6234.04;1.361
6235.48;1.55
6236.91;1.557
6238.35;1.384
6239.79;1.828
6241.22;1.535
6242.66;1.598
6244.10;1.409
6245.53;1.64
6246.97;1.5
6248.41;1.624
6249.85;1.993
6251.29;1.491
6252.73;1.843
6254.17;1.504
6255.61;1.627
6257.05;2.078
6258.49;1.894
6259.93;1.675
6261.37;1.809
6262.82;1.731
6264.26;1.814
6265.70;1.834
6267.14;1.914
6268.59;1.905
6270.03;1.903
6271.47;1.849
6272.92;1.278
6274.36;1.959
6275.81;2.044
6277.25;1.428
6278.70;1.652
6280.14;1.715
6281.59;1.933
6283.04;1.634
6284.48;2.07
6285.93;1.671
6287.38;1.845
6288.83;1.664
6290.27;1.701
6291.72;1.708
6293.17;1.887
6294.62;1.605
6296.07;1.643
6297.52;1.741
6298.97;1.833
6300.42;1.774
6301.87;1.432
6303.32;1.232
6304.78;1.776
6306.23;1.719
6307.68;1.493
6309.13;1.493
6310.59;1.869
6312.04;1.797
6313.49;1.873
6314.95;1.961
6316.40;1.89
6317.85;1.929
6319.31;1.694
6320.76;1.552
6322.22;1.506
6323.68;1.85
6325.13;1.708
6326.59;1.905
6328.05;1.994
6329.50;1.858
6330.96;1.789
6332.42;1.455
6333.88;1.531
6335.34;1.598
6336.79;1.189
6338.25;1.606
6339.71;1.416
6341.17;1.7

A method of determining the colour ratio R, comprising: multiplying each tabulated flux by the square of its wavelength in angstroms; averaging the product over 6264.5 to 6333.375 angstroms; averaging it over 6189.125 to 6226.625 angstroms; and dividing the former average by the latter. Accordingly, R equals 1.07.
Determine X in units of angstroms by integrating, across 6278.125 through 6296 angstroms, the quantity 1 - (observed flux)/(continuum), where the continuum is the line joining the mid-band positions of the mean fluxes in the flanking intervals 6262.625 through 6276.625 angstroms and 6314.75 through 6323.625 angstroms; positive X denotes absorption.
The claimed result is 0.4 angstroms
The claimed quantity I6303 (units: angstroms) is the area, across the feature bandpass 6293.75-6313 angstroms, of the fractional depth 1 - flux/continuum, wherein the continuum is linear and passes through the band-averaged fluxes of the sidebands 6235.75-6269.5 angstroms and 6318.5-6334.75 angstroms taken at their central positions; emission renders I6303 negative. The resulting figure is 0.7 angstroms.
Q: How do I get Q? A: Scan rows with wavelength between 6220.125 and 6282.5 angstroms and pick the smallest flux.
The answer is 1.278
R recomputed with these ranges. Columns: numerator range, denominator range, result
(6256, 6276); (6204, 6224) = 1.16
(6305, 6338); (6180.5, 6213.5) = 1.05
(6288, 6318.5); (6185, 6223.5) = 1.05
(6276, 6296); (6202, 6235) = 1.09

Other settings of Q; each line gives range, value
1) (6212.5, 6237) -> 1.361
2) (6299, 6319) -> 1.232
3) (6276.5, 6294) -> 1.428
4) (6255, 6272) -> 1.627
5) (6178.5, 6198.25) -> 1.25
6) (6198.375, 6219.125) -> 1.235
